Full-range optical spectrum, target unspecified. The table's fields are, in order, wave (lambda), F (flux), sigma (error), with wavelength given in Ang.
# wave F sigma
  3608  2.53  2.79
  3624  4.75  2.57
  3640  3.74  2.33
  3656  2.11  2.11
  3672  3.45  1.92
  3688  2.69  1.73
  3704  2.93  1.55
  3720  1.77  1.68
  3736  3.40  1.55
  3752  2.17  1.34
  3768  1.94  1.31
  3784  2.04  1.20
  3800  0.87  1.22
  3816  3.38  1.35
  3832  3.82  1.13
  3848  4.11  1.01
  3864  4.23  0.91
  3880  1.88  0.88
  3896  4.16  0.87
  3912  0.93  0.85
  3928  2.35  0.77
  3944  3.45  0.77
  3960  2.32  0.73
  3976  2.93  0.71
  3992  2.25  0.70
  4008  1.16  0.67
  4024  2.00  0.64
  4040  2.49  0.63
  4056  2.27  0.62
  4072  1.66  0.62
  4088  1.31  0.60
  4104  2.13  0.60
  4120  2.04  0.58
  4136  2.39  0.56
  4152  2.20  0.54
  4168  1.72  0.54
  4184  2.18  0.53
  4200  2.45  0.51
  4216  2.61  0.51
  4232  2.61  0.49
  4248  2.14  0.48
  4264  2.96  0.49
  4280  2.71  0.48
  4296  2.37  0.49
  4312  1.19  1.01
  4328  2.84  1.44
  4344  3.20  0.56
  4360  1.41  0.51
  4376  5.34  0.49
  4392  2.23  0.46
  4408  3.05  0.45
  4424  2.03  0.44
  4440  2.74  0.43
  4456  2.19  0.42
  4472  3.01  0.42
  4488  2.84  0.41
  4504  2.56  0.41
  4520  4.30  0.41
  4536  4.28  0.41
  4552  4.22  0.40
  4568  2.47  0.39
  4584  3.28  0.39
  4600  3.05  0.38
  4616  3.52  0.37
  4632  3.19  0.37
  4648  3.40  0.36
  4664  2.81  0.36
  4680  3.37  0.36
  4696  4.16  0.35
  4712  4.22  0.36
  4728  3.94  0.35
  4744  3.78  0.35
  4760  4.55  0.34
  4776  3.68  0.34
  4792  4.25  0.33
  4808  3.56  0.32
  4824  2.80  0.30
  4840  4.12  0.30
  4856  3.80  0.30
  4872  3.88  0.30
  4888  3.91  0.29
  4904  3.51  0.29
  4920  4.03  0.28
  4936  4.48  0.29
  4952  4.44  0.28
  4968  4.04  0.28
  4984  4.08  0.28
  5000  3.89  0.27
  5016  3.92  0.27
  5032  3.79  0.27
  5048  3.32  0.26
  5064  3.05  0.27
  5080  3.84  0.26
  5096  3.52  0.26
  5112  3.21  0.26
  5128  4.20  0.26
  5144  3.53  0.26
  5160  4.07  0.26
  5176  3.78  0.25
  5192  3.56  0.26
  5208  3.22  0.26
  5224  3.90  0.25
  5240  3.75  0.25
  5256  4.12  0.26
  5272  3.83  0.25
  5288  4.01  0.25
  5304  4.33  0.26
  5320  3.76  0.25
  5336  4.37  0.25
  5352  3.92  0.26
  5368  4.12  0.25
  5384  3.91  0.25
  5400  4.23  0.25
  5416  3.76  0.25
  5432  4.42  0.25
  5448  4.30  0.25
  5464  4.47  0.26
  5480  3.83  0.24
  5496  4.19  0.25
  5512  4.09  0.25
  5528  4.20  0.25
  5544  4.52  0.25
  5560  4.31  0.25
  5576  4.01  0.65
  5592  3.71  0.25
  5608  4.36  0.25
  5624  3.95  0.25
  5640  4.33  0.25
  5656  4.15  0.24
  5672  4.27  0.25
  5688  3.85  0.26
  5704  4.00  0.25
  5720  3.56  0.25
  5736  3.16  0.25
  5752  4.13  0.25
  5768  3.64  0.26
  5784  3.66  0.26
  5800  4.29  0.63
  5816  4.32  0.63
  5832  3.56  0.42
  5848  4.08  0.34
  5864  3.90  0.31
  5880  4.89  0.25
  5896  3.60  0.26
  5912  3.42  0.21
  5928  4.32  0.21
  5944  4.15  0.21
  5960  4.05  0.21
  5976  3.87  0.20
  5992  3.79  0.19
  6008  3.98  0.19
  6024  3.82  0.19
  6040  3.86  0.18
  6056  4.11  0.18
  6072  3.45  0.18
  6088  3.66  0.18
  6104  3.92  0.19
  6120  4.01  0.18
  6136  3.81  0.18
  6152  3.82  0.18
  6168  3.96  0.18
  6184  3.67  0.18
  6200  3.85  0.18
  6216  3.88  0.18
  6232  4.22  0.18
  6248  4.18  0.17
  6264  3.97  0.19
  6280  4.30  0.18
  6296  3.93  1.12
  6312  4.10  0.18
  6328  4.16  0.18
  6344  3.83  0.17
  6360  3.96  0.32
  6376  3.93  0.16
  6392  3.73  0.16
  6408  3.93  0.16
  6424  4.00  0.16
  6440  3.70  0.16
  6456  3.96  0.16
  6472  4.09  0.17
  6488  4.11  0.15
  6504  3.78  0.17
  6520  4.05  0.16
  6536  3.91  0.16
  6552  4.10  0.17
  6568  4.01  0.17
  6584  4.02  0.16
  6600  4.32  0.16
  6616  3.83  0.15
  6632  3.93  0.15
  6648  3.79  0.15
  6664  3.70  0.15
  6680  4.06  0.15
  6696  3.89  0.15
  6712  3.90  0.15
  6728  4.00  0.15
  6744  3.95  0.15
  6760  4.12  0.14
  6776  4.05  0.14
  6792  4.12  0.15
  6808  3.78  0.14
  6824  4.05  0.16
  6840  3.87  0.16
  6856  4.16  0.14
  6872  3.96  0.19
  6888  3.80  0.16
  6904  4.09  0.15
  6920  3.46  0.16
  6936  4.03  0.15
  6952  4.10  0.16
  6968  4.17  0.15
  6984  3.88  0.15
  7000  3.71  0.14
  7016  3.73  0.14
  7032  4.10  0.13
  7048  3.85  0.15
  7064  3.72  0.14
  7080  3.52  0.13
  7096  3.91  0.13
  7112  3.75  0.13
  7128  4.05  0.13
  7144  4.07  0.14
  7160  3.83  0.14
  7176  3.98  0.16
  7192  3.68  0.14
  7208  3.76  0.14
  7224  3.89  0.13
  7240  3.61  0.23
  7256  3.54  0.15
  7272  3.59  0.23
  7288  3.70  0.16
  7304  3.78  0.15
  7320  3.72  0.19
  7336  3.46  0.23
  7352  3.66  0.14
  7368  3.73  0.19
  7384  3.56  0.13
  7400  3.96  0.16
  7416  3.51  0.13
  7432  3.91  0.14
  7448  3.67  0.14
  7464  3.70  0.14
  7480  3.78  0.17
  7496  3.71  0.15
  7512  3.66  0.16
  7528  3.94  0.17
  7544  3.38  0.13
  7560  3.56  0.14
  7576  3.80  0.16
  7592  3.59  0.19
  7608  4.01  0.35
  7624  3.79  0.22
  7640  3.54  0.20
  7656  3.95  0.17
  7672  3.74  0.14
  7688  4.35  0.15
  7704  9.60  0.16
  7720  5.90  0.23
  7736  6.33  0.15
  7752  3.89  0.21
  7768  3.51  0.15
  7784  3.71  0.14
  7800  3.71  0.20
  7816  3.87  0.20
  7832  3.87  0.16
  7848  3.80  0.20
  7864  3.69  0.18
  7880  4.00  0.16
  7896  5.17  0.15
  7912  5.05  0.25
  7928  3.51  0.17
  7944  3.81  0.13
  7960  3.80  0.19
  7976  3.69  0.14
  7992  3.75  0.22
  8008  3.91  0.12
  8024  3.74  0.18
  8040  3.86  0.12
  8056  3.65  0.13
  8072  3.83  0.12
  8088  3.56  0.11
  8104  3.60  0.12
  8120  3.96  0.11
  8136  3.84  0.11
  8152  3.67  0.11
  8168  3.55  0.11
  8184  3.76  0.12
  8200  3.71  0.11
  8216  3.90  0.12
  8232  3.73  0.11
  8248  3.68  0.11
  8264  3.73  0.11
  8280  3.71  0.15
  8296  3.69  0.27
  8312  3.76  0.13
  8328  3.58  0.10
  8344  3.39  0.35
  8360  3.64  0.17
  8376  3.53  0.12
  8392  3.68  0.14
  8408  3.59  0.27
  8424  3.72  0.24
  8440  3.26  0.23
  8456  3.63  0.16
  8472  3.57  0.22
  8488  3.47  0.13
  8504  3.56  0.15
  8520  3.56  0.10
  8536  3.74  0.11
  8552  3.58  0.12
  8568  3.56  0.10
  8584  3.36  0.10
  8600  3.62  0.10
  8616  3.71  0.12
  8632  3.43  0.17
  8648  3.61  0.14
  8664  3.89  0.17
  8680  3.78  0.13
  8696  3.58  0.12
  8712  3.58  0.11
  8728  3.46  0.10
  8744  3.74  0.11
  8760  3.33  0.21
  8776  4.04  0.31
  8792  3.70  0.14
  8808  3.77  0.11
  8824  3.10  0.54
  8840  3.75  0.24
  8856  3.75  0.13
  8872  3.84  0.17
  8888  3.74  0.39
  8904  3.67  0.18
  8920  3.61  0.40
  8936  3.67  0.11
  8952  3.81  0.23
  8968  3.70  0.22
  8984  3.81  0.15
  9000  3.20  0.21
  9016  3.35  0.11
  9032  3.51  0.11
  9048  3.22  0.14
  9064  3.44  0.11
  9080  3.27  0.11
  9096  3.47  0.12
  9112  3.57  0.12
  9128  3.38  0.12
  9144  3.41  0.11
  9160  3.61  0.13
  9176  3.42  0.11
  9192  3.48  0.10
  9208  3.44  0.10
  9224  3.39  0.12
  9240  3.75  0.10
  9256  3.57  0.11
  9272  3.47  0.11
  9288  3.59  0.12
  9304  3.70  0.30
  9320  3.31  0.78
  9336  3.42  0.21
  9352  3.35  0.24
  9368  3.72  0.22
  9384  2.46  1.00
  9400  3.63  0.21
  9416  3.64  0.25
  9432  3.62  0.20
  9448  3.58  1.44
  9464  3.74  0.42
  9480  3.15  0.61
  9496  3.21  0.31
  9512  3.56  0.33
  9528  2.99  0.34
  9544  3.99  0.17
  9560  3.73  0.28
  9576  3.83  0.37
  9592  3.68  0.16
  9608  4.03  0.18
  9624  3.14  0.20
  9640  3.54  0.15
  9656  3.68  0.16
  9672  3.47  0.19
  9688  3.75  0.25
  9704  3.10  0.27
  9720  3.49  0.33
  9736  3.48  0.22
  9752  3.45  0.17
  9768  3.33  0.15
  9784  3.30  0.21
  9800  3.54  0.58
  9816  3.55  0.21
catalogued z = 0.174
